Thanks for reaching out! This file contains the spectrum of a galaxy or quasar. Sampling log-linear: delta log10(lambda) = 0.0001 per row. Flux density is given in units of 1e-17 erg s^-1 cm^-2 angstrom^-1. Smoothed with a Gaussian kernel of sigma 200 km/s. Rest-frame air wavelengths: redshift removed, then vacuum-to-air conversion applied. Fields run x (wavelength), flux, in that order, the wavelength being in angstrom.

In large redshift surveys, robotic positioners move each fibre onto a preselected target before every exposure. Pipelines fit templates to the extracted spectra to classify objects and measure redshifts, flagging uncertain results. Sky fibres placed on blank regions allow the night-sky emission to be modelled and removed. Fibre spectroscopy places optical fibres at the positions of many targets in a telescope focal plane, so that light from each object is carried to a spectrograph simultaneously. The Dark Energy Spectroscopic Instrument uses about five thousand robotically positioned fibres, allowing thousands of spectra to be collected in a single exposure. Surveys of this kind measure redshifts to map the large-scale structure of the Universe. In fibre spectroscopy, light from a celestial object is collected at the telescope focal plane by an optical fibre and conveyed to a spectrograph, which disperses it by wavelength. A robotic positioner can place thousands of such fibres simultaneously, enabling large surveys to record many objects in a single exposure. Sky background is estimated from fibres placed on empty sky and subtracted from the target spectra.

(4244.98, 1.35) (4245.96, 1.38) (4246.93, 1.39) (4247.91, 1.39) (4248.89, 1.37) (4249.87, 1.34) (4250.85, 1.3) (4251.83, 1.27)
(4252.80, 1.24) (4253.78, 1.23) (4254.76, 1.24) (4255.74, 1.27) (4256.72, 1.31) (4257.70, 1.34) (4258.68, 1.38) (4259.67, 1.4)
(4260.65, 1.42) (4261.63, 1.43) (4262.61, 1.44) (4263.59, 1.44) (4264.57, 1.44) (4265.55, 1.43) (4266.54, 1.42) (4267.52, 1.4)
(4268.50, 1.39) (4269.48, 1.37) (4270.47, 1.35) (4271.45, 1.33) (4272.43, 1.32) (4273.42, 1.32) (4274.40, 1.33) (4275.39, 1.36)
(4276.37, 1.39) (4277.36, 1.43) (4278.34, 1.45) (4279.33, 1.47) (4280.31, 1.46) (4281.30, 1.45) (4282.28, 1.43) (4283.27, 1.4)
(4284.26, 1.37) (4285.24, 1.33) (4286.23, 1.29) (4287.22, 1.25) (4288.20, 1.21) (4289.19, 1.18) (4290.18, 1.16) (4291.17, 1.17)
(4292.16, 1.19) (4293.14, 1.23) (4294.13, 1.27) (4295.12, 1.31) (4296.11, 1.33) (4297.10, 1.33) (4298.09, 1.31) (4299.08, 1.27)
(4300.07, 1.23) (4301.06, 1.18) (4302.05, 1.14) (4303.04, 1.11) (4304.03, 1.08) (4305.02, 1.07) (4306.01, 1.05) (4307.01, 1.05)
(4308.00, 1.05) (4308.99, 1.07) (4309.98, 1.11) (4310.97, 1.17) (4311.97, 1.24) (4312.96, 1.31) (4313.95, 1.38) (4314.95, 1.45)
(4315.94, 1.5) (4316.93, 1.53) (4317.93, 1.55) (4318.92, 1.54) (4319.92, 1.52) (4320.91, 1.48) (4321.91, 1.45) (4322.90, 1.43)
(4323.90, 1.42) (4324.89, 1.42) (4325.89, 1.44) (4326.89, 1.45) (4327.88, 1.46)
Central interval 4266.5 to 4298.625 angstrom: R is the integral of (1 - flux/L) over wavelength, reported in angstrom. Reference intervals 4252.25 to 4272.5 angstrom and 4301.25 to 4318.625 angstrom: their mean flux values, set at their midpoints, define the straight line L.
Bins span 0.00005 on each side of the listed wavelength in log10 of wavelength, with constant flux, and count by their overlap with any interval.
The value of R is -0.6 angstrom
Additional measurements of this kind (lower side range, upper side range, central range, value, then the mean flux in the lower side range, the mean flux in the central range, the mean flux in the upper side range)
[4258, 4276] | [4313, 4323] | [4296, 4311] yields 3.1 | 1.39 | 1.15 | 1.48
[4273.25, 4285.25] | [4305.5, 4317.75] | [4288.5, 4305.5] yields 1.4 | 1.4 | 1.21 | 1.25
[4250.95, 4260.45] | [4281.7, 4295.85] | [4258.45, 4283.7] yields -2.2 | 1.3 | 1.4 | 1.27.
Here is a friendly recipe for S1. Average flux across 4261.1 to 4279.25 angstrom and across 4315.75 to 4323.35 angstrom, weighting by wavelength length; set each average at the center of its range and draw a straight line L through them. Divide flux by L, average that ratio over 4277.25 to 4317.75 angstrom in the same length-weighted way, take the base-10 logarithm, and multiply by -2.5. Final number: 0.15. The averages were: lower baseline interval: 1.39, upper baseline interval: 1.5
